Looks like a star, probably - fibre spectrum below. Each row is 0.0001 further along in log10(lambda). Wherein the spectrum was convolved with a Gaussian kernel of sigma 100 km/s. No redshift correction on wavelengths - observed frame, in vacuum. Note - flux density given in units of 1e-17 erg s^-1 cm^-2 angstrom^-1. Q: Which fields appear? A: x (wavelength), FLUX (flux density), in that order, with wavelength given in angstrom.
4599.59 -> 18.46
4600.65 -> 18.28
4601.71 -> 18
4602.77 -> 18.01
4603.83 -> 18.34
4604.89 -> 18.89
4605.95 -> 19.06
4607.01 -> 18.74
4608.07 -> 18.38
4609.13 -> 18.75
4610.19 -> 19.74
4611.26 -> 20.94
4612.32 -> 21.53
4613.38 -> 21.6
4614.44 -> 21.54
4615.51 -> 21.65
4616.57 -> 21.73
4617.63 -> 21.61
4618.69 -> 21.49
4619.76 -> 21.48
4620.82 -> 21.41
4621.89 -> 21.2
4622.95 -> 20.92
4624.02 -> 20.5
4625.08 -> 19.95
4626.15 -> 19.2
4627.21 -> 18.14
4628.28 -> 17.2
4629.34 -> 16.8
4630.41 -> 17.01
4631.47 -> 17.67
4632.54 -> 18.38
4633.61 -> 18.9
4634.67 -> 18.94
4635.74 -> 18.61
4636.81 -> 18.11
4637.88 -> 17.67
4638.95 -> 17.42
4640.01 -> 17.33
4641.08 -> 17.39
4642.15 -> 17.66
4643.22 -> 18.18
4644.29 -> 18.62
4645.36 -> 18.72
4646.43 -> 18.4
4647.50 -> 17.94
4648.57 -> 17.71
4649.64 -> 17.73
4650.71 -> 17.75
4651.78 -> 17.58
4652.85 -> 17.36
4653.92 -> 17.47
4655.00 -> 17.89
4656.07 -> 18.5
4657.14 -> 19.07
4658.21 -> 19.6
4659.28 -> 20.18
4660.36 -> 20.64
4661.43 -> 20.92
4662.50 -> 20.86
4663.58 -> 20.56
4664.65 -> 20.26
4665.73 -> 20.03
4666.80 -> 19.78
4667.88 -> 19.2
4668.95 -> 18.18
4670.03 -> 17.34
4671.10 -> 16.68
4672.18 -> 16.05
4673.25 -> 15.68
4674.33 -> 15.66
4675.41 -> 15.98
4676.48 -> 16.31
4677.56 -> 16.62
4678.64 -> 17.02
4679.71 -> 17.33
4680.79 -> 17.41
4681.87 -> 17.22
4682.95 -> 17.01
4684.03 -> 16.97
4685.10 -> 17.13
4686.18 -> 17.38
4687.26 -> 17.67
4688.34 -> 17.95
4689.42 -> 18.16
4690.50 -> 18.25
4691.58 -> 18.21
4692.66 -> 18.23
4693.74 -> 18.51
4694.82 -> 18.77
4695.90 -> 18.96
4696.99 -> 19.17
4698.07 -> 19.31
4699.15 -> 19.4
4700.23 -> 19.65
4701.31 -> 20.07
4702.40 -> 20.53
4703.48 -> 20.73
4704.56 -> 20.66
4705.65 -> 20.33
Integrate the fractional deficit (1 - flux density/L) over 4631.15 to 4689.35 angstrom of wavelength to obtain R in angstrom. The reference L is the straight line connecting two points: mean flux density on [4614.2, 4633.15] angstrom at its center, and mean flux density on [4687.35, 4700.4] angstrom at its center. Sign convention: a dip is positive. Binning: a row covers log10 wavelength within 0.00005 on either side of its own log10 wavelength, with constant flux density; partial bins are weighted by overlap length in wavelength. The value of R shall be 3.56 angstrom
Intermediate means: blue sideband 19.8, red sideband 18.7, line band 18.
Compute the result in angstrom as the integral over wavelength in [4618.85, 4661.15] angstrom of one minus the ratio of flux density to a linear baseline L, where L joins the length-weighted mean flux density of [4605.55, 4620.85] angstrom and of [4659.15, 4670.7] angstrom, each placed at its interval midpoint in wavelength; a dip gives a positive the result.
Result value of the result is 3.2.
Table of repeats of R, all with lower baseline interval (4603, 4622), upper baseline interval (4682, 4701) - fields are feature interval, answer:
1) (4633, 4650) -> 1.33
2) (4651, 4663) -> 0.08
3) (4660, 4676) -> 0.37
